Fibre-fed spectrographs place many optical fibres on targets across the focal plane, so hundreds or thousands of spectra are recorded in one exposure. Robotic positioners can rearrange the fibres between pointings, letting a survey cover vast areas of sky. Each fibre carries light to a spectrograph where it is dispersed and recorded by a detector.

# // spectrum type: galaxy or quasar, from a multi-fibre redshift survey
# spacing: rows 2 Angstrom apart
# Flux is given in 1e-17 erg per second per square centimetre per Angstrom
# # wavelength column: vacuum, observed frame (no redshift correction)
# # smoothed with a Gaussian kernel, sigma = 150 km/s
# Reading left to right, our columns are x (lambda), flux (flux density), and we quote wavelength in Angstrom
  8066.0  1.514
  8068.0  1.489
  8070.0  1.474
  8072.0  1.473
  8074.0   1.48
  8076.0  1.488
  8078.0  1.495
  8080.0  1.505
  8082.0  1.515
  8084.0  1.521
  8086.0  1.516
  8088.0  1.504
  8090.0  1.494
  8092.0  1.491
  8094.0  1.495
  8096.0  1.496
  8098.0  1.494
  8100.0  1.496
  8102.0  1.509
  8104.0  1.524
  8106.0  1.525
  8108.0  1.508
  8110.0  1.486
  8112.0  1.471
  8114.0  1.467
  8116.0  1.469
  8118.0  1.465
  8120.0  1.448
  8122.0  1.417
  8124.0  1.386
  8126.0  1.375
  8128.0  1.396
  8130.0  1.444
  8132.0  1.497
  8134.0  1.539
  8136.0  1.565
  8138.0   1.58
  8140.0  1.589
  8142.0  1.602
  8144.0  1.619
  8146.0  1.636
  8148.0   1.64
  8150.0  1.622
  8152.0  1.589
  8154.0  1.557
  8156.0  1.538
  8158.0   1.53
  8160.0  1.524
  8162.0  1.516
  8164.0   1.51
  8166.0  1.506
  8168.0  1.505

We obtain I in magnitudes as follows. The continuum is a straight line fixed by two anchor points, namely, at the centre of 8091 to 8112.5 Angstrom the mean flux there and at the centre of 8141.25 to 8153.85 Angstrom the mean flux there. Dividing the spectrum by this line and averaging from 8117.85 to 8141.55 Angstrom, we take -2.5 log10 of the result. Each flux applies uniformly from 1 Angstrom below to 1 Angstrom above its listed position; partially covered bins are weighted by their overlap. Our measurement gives 0.07 mag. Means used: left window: 1.5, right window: 1.61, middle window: 1.48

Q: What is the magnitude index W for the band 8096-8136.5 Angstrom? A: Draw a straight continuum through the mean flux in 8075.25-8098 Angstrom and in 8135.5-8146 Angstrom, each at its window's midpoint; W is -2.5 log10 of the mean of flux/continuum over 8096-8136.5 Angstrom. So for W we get 0.06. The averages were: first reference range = 1.5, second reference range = 1.6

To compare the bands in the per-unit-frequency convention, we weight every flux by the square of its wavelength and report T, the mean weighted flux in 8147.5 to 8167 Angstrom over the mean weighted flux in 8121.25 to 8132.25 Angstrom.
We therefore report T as 1.11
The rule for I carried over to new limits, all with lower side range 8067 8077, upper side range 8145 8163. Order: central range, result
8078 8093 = -0.01 mag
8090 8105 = 0.01 mag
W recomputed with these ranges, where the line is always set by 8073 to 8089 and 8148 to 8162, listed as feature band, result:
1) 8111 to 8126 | 0.067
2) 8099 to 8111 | 0.010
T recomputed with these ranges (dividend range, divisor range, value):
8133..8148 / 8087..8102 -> 1.08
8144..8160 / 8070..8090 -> 1.08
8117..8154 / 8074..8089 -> 1.03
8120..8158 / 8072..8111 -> 1.03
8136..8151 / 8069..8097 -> 1.09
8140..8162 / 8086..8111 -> 1.07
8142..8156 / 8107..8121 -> 1.10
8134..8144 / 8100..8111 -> 1.06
